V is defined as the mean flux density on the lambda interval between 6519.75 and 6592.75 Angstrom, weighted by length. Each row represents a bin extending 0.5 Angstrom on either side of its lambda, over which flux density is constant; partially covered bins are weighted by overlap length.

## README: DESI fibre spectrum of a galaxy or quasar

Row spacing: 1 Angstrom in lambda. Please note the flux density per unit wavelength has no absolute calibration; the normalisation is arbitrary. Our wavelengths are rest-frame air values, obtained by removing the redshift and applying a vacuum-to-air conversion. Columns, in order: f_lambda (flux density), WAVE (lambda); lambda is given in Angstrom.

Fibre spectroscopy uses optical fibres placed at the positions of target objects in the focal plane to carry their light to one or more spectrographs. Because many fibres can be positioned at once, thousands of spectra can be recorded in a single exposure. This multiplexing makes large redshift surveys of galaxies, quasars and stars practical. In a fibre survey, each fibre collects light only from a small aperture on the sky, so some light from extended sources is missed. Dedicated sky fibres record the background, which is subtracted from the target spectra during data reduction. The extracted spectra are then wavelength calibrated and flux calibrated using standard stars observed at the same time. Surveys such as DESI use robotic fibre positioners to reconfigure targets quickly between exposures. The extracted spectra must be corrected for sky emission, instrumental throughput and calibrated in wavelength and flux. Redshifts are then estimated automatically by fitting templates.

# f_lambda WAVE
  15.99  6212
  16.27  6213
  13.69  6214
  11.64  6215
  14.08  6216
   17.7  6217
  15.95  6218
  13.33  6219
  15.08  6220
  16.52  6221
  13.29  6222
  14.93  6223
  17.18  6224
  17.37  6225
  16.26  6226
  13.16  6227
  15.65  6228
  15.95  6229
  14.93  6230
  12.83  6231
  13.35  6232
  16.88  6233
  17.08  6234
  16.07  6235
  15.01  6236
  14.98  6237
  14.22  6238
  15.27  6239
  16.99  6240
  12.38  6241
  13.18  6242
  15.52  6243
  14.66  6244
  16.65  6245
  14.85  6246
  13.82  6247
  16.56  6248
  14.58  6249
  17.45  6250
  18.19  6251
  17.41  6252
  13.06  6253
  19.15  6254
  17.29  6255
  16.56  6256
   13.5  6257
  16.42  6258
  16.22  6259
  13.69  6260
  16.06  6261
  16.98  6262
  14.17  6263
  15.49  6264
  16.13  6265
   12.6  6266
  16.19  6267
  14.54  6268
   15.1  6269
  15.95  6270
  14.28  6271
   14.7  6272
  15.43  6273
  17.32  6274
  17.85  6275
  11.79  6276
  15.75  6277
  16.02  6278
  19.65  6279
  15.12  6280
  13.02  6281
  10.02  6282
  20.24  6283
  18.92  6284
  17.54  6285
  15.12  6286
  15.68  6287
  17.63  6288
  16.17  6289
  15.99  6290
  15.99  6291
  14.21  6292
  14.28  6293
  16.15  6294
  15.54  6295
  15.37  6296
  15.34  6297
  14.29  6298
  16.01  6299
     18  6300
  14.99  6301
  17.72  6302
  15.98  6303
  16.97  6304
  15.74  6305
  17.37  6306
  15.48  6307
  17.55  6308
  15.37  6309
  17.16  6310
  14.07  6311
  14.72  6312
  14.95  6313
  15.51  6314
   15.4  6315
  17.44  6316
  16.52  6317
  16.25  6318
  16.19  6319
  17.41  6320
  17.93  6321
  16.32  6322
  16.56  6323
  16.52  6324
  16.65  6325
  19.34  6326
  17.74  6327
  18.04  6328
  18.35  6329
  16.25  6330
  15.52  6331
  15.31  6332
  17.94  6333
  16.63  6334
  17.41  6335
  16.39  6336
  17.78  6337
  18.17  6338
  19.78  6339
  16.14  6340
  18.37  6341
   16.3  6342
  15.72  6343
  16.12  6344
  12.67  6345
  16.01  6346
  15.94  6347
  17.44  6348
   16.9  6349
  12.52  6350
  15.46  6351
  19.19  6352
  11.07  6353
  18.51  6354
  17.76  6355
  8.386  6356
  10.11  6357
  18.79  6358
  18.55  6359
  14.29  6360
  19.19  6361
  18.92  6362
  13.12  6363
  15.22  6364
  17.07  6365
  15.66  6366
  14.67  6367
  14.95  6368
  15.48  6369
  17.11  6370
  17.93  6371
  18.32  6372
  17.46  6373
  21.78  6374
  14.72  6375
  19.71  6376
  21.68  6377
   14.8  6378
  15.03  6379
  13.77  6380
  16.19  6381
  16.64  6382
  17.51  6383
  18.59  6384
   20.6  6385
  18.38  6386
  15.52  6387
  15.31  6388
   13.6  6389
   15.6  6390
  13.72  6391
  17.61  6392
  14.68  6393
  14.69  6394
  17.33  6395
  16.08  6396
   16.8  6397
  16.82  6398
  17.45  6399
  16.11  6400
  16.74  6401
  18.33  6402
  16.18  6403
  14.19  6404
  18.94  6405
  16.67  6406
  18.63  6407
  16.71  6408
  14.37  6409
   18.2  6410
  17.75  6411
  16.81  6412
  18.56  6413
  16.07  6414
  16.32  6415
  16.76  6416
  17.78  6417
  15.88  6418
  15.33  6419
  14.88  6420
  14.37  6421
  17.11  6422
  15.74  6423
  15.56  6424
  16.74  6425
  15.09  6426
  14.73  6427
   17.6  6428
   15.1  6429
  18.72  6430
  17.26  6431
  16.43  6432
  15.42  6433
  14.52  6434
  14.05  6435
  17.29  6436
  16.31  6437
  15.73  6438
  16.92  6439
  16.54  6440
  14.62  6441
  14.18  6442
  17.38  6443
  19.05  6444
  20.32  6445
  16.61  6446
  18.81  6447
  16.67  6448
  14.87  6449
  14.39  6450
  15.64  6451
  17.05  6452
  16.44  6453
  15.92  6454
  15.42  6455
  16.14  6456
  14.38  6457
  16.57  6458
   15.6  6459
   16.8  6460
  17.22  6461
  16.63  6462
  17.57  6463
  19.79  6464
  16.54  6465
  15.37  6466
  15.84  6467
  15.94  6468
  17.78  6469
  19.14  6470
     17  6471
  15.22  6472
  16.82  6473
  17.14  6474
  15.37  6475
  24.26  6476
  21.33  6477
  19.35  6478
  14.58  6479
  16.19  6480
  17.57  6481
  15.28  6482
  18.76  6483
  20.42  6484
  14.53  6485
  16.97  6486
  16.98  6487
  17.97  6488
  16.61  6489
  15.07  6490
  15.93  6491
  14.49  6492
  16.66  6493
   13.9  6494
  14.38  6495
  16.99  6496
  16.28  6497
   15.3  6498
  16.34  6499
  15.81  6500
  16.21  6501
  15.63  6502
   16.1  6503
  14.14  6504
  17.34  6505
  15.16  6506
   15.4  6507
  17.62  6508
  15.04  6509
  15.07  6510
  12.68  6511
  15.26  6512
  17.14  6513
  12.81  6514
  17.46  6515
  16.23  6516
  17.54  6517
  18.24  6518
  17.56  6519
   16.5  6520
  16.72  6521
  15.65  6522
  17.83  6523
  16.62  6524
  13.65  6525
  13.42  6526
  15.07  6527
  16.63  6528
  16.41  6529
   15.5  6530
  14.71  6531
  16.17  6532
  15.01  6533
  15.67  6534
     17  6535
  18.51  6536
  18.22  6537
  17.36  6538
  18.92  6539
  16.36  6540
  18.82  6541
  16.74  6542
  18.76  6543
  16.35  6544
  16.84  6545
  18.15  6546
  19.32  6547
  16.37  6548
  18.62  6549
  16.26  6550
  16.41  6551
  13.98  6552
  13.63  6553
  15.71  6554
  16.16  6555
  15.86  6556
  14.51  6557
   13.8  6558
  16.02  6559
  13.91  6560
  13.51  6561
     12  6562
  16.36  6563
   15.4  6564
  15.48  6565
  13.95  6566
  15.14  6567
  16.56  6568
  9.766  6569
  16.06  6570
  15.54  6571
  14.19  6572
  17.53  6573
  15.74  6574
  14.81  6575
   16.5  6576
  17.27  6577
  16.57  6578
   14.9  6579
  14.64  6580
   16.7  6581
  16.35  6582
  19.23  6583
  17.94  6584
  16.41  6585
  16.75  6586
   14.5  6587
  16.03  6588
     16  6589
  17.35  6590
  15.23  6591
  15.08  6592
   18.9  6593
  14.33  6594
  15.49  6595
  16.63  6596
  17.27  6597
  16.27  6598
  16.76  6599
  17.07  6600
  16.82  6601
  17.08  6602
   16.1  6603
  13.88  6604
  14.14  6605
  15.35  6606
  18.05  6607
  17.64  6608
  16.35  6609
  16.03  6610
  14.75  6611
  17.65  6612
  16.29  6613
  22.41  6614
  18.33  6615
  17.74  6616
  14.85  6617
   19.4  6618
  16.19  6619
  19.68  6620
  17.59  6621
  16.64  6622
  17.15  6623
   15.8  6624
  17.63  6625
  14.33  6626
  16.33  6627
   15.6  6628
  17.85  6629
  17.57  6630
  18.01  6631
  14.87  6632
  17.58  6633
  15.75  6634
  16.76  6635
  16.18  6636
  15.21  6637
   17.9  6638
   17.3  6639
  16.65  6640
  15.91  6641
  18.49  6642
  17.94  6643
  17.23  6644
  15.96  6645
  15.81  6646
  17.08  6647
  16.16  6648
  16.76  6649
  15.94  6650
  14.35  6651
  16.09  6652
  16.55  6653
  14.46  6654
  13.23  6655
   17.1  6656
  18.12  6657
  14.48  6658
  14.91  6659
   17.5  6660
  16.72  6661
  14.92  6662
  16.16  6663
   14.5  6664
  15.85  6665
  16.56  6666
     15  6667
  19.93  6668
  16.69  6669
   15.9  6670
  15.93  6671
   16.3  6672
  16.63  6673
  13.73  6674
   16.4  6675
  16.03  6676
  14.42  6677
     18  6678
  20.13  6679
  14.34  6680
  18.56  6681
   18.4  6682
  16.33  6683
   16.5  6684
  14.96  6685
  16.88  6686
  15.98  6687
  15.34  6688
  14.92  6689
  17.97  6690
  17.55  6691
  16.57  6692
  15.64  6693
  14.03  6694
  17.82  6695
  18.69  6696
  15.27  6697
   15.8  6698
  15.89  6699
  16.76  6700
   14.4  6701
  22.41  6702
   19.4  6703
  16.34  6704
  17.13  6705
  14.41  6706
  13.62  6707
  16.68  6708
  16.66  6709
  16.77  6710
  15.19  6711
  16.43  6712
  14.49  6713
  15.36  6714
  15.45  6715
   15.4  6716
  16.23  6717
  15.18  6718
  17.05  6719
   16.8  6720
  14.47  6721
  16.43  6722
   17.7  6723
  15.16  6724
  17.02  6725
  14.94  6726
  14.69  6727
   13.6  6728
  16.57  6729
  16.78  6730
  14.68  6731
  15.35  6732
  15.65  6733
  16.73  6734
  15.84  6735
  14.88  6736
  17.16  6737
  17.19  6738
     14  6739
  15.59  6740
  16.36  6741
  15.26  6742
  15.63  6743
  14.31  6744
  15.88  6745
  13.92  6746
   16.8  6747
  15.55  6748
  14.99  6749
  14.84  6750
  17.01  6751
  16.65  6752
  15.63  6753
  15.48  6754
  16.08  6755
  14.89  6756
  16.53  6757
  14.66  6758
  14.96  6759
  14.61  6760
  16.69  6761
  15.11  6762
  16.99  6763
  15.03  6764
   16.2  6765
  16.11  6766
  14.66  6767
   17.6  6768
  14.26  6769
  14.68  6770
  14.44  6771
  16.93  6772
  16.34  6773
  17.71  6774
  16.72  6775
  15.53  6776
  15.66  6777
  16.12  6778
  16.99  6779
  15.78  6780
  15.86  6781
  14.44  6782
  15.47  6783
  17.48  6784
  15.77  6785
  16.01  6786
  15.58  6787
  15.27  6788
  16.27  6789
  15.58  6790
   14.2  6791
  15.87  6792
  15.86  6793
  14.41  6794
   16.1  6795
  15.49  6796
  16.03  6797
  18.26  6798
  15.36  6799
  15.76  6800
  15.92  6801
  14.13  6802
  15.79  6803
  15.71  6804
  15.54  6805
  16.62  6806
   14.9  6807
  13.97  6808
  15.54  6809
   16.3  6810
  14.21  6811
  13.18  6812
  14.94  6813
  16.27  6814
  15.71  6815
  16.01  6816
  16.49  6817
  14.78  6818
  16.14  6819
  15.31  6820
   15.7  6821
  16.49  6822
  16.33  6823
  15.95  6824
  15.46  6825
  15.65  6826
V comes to 16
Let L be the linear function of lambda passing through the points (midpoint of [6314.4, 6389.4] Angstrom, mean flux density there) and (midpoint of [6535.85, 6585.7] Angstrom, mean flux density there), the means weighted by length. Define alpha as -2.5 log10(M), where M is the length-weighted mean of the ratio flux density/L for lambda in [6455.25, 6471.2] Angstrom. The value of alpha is -0.029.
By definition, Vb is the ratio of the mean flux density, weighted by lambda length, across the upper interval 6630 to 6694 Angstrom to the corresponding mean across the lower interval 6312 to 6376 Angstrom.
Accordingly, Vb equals 0.99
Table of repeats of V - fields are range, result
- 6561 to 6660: 16.3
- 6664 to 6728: 16.3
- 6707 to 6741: 15.8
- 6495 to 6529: 15.9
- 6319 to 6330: 17.4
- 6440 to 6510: 16.6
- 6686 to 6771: 15.9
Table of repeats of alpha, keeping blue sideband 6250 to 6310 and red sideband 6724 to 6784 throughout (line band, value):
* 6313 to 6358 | -0.03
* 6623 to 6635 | -0.05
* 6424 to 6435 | -0.01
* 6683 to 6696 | -0.04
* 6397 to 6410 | -0.07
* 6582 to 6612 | -0.04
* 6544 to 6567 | 0.01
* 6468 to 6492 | -0.10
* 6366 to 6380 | -0.08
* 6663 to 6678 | -0.02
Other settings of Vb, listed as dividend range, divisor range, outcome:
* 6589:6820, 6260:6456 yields 0.99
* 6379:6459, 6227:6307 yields 1.05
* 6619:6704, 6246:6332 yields 1.03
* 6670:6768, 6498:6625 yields 0.99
